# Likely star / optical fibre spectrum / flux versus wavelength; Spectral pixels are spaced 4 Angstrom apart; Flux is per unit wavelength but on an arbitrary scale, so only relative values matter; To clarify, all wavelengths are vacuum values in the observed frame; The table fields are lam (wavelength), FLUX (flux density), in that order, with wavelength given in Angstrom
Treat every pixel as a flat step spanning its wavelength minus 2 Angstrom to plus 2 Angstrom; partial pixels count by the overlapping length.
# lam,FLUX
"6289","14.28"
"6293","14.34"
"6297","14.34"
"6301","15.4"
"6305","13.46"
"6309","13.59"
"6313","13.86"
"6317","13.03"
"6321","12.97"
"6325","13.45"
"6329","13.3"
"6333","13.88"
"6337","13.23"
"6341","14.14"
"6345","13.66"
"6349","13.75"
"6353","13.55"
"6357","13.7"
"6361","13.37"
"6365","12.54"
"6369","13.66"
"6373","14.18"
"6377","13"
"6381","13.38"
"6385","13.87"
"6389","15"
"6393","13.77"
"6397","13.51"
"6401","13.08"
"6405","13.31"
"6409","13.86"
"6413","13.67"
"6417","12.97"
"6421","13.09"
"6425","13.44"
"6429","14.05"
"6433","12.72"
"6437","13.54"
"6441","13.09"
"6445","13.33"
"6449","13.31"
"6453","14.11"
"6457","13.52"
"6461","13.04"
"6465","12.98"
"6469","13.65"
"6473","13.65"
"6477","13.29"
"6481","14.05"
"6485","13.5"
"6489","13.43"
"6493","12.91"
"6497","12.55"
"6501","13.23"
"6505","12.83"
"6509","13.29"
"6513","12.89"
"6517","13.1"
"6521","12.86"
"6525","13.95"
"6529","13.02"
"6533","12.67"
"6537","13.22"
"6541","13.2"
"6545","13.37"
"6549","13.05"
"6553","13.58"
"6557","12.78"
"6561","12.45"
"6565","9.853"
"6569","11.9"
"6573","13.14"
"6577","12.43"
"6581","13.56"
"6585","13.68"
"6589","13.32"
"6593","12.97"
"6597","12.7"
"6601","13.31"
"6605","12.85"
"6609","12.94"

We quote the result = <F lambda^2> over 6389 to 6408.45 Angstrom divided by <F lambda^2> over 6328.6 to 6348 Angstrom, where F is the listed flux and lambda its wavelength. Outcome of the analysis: 1.01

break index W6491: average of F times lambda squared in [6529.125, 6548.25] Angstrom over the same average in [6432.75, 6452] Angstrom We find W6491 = 1.0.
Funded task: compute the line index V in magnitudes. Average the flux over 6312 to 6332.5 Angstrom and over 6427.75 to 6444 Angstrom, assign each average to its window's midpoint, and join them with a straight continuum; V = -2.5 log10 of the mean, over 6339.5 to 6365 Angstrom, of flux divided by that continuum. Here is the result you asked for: -0.021 mag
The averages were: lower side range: 13.3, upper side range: 13.3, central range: 13.6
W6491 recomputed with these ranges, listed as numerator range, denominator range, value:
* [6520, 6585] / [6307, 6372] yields 1.02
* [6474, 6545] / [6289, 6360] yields 1.02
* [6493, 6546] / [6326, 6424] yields 1.01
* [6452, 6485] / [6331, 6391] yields 1.02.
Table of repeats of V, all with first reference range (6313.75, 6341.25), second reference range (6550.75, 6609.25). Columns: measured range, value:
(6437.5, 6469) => -0.024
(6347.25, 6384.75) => -0.014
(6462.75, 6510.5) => -0.023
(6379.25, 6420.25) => -0.033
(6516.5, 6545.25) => -0.023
